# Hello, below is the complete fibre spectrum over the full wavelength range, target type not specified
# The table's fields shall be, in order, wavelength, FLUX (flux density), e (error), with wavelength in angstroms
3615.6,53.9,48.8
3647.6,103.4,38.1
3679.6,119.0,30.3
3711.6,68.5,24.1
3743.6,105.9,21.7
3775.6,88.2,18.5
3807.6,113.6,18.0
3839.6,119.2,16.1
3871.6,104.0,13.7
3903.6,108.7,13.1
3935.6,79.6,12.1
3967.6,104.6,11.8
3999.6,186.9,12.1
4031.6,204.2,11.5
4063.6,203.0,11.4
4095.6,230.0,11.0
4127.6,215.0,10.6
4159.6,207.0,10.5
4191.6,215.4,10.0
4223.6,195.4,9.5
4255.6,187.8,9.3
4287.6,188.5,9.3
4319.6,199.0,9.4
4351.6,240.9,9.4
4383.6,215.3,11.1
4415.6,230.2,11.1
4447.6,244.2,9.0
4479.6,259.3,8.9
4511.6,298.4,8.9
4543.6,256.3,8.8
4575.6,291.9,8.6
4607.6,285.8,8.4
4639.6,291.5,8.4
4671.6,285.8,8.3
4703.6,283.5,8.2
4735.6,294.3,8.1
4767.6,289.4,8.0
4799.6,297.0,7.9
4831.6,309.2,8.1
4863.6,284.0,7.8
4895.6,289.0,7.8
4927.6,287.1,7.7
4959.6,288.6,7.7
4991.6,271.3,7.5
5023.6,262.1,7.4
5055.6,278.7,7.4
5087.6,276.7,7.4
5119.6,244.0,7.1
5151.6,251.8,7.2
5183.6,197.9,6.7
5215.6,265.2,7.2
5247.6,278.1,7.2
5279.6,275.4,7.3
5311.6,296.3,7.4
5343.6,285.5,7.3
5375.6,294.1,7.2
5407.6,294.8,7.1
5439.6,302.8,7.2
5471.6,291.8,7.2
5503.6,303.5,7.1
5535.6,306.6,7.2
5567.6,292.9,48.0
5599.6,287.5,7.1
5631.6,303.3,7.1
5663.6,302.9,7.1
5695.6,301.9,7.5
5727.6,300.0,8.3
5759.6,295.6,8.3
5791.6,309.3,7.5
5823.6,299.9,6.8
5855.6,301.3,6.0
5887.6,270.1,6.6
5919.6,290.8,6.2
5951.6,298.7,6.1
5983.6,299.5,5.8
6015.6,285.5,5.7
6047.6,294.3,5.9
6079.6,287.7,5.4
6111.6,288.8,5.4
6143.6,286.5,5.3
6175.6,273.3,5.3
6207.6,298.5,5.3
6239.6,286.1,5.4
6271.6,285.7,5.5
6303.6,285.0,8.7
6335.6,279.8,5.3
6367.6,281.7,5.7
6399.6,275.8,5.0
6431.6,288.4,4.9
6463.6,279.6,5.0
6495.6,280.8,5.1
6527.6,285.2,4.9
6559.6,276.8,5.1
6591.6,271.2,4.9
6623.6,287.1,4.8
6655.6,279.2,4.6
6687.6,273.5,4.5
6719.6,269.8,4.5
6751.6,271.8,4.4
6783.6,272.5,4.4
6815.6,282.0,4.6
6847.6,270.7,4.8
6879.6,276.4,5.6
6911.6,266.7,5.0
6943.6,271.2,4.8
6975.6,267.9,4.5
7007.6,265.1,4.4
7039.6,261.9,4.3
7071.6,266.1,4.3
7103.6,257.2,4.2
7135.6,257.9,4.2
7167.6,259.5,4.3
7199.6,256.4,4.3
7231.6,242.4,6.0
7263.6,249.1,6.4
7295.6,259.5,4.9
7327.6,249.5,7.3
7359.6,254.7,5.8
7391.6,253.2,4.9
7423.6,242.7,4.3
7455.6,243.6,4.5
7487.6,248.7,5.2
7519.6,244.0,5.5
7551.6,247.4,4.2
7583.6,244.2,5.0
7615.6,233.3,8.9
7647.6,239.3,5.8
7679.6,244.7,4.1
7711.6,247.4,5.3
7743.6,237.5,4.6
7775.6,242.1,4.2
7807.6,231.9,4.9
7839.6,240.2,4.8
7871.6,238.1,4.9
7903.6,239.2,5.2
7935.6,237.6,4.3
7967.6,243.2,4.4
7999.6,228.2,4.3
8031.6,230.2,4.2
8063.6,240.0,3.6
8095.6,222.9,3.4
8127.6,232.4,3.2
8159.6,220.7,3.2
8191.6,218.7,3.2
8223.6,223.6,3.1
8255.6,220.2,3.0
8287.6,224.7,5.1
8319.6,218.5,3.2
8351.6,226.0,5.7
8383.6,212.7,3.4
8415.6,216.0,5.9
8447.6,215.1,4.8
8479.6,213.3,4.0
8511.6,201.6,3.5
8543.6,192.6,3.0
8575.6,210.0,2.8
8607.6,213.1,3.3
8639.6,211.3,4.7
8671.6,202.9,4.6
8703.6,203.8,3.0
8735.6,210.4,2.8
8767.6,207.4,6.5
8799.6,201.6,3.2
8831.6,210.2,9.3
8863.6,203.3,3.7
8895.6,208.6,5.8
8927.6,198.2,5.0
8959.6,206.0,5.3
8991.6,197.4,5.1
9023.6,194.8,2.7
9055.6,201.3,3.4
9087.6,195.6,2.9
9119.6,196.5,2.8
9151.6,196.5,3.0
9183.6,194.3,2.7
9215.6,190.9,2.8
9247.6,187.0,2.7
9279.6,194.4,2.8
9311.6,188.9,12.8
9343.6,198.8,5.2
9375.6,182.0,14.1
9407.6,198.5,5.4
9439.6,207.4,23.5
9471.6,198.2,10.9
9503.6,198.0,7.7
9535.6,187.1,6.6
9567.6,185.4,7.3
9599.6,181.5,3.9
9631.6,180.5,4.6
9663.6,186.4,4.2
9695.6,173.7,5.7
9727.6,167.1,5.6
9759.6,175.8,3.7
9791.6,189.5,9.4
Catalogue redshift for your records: 0.00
